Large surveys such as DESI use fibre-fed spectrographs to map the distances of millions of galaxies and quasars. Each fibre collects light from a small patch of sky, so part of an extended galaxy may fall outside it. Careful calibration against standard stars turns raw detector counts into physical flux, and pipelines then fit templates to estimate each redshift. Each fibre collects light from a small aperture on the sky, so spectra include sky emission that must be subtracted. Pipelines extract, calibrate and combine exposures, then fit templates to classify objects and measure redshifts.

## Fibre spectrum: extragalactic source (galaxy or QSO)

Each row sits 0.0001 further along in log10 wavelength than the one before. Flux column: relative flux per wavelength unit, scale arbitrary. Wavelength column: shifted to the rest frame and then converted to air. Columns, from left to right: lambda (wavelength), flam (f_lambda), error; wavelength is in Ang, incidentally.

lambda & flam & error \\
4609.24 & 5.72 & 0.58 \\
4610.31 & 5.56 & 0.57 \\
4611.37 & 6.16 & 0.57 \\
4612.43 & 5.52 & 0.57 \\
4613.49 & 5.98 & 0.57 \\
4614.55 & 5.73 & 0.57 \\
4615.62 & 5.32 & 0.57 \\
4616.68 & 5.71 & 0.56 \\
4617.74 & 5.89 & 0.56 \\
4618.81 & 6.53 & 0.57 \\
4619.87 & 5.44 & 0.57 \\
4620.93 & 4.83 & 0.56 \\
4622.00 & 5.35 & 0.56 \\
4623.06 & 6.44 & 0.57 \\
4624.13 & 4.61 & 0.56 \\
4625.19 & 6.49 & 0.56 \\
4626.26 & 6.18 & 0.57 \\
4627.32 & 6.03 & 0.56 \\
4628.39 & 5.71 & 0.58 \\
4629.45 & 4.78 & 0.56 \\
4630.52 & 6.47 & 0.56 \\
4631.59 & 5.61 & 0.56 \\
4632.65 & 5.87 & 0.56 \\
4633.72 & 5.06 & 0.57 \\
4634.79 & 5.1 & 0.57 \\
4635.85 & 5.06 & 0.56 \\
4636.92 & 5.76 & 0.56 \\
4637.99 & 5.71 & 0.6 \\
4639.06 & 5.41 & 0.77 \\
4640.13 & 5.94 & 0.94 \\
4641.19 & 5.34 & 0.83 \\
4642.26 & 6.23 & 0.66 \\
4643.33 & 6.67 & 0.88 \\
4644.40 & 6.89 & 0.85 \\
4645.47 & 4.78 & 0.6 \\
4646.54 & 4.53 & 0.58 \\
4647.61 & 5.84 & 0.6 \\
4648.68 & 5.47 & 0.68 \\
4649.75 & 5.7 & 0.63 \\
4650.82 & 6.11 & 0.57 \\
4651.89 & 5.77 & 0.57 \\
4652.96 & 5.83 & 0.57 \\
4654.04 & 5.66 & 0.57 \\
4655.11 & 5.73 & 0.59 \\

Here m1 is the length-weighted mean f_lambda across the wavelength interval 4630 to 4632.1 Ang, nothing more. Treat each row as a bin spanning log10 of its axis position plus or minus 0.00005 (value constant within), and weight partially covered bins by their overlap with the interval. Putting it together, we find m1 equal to 6.03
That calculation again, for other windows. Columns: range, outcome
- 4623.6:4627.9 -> 5.83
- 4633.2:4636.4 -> 5.08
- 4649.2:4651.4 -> 5.91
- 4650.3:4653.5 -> 5.9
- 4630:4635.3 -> 5.62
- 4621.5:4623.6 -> 5.9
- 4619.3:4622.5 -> 5.23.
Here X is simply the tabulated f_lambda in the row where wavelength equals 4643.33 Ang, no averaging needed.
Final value 6.67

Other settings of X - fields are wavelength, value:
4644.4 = 6.89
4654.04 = 5.66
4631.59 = 5.61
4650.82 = 6.11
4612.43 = 5.52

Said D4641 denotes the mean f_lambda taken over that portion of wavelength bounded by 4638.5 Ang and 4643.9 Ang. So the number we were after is 5.93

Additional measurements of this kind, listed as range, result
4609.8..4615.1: 5.79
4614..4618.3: 5.66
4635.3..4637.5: 5.42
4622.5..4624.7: 5.55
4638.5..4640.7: 5.68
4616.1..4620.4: 5.89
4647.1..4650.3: 5.67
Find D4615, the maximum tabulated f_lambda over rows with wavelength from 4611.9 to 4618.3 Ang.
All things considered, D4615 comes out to 5.98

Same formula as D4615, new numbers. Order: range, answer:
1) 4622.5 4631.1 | 6.49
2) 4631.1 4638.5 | 5.87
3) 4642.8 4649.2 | 6.89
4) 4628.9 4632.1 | 6.47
